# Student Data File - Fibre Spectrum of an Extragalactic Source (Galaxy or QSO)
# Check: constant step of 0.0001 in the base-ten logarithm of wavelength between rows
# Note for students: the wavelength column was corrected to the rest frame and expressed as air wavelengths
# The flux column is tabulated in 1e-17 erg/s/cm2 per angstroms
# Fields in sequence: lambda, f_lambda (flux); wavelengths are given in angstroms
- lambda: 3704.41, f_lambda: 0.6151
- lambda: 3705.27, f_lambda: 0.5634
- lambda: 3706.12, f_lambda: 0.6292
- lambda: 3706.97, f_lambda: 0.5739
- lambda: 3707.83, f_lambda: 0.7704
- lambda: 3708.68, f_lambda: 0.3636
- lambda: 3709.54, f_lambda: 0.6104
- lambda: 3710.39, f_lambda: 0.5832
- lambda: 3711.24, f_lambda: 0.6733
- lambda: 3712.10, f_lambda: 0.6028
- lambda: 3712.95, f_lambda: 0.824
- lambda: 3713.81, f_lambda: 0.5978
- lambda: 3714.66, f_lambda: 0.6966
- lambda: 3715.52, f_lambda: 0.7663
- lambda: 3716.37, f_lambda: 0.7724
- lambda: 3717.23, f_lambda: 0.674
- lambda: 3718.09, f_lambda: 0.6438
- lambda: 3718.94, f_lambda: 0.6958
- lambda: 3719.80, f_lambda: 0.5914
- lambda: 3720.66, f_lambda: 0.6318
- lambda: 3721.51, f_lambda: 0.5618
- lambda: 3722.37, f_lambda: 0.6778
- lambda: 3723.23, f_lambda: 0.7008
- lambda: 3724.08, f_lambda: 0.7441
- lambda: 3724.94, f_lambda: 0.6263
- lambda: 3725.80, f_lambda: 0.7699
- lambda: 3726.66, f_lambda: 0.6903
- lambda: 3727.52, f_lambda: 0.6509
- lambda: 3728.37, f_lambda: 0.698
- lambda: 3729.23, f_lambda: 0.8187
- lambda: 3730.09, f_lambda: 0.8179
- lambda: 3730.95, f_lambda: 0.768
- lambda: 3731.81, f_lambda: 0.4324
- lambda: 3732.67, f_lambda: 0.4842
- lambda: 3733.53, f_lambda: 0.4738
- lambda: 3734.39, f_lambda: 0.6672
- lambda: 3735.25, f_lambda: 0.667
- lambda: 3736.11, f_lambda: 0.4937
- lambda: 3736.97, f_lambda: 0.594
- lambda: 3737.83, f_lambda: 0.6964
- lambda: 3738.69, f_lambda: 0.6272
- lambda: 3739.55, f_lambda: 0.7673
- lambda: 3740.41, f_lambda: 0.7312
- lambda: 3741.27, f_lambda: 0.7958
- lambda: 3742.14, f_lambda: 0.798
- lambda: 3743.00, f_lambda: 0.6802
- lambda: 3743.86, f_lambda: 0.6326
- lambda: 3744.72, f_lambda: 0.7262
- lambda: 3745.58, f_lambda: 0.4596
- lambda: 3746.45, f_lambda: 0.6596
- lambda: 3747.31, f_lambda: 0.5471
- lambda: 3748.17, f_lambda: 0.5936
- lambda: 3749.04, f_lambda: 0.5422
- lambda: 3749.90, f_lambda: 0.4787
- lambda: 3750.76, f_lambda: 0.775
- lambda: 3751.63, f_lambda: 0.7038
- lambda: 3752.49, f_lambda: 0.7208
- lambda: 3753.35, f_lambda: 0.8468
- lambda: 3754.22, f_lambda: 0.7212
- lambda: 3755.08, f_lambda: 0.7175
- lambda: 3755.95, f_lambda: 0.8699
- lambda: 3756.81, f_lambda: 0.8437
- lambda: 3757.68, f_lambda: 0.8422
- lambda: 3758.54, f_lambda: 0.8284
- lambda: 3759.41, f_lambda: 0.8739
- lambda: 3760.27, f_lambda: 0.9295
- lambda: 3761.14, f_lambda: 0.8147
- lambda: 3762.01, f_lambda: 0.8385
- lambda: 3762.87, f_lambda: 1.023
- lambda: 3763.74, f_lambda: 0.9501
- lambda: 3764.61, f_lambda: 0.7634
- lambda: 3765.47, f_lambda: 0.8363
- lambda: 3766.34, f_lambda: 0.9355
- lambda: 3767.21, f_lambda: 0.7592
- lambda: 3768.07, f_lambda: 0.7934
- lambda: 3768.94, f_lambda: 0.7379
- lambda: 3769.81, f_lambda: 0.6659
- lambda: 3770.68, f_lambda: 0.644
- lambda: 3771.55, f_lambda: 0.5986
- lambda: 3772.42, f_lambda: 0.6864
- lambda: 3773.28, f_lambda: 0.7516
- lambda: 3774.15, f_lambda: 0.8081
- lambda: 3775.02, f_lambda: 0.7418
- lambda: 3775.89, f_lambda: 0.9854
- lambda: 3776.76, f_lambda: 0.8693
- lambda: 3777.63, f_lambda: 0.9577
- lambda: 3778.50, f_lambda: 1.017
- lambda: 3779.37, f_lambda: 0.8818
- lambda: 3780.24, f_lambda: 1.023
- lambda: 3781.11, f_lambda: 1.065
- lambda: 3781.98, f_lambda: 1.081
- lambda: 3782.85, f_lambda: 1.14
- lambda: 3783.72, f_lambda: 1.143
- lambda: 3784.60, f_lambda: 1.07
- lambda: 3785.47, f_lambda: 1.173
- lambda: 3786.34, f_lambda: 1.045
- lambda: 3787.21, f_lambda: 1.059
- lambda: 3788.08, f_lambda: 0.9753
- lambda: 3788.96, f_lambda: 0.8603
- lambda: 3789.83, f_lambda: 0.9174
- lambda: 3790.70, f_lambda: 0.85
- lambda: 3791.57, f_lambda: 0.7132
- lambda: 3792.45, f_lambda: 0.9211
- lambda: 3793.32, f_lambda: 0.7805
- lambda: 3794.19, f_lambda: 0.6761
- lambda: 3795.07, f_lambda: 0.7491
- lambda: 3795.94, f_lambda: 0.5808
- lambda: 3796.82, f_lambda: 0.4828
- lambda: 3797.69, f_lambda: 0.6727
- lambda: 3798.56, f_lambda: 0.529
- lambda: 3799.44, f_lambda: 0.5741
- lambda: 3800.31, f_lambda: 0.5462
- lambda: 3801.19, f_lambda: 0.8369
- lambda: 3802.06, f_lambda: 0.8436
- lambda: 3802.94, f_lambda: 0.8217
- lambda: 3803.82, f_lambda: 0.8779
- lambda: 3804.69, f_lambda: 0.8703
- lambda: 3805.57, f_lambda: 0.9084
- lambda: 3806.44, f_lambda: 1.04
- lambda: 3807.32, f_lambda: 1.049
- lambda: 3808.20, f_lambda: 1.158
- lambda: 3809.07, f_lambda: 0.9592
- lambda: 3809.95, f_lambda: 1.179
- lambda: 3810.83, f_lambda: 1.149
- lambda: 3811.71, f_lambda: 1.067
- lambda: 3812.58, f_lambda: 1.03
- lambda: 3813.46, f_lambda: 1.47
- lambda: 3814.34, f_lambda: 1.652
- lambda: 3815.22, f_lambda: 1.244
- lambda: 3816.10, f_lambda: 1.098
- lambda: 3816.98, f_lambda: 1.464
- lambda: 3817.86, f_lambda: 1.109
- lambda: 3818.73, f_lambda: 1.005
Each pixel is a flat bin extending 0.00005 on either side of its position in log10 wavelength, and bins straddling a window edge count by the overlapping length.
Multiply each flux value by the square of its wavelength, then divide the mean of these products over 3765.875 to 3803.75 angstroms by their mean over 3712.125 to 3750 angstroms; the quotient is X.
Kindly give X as 1.3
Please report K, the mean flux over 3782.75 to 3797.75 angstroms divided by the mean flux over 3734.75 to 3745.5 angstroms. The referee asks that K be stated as 1.3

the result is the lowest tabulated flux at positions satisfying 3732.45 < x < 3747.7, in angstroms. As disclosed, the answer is 0.4596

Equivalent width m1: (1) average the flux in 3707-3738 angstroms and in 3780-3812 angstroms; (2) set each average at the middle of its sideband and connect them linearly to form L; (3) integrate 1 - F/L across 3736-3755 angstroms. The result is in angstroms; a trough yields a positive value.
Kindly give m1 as 1.6 angstroms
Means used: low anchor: 0.652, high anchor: 0.901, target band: 0.667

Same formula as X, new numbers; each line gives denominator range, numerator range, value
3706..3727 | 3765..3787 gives 1.41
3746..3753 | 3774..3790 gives 1.61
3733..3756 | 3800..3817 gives 1.65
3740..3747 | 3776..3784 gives 1.52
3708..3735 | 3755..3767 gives 1.34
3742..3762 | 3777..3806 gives 1.22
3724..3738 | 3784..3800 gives 1.29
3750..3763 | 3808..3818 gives 1.55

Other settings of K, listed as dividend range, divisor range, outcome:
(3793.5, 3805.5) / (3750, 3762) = 0.88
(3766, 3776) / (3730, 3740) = 1.21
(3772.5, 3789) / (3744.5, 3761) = 1.36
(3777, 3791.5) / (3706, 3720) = 1.54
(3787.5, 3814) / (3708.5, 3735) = 1.33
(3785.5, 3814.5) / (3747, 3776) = 1.17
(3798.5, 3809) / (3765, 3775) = 1.14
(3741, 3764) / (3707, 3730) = 1.11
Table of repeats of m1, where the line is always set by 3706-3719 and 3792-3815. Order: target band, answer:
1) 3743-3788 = -1.3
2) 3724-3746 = 1.6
